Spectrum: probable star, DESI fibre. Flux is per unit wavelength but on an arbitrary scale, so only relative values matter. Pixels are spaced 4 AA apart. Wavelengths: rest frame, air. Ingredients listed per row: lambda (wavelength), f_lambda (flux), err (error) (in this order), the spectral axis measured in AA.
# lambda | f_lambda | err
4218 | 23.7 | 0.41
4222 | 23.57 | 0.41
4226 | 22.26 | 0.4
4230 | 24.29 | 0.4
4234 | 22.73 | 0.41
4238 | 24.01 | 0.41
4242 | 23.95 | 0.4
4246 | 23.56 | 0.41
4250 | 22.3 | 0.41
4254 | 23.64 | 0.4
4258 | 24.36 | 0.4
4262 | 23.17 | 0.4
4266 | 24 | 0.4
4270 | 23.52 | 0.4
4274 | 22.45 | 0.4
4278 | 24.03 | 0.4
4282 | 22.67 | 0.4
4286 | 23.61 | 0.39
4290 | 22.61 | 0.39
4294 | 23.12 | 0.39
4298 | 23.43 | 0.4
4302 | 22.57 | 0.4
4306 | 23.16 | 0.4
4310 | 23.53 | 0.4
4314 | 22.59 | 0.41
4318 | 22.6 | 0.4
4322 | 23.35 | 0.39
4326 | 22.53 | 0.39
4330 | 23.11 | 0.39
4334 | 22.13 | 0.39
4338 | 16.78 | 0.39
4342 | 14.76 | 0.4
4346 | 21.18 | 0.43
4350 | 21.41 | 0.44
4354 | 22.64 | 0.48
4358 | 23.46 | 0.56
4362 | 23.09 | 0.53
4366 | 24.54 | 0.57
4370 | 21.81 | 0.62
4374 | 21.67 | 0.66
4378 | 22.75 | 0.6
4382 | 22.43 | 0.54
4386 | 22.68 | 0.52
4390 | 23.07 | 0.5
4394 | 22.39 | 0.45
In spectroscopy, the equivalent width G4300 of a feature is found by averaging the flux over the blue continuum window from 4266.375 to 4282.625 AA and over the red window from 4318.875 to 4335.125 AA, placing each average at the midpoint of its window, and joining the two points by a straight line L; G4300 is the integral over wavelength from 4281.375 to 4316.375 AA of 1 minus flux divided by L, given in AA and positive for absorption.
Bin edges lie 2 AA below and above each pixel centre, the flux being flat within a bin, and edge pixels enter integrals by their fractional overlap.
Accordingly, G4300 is 0.04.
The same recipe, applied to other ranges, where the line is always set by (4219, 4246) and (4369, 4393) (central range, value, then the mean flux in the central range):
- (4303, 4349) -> 2.76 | 21.5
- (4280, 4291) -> 0.05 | 23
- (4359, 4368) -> -0.49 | 23.8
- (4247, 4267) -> -0.14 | 23.5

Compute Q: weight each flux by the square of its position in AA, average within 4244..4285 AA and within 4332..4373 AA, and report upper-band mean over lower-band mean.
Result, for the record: 0.94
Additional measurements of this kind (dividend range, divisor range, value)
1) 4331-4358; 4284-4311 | 0.89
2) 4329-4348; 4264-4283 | 0.86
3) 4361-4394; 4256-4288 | 1.02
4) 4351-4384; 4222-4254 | 1.04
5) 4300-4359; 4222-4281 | 0.96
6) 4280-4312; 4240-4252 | 1.02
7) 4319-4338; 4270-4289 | 0.98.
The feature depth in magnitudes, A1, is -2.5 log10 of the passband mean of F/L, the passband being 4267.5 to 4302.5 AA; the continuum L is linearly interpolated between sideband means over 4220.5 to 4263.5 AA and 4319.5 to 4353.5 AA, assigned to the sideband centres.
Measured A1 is -0.04 mag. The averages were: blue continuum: 23.4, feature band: 23.1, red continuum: 20.8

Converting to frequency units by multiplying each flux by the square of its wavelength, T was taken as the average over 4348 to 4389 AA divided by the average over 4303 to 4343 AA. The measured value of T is 1.07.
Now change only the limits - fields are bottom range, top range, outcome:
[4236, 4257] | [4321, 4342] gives 0.92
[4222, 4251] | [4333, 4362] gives 0.92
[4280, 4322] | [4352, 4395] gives 1.02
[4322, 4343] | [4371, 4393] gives 1.13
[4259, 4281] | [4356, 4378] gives 1.02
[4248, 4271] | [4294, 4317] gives 1.00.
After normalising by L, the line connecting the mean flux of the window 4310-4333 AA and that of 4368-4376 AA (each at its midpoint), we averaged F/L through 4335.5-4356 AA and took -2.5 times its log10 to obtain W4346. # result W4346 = 0.15 mag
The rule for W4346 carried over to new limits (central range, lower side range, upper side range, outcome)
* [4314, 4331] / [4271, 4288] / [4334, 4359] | -0.08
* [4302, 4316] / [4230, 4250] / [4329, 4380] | -0.04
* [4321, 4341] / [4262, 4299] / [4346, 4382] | 0.08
